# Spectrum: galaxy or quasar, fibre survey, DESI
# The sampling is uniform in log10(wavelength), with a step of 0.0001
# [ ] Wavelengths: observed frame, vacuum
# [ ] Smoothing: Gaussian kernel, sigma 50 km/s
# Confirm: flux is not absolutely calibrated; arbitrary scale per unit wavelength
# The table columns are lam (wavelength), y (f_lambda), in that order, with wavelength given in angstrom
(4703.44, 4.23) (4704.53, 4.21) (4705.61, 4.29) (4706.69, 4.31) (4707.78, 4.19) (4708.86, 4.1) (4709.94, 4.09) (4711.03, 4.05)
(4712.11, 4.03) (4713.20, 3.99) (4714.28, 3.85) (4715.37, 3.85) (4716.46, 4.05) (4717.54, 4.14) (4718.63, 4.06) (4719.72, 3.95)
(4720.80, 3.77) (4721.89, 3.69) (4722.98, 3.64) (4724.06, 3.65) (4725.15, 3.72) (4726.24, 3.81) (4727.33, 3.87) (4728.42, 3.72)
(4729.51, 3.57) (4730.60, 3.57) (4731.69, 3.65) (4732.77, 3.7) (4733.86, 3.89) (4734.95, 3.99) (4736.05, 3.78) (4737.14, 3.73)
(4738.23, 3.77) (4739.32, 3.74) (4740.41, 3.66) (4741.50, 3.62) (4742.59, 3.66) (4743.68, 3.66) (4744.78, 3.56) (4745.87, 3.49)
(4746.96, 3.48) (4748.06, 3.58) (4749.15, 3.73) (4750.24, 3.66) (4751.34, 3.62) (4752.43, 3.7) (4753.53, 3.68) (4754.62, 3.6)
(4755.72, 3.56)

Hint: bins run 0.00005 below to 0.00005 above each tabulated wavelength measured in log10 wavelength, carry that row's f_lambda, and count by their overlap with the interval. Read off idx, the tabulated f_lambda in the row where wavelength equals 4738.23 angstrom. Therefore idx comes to 3.77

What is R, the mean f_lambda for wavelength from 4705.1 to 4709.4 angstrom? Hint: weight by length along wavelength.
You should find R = 4.23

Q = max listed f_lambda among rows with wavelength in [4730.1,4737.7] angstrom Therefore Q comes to 3.99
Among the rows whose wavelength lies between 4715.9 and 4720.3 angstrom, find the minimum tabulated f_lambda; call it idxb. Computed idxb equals 3.95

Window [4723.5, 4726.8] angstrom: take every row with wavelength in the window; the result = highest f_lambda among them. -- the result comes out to 3.81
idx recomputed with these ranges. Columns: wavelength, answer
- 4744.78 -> 3.56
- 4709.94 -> 4.09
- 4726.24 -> 3.81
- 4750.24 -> 3.66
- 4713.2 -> 3.99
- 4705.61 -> 4.29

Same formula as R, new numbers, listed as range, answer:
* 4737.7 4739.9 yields 3.76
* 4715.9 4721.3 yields 4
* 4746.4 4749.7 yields 3.6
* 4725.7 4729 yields 3.79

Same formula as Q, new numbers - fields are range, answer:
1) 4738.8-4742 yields 3.74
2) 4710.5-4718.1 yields 4.14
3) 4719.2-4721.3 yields 3.95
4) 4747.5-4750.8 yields 3.73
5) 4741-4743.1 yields 3.66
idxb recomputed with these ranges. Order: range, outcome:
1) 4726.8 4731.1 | 3.57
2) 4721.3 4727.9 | 3.64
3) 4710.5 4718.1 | 3.85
